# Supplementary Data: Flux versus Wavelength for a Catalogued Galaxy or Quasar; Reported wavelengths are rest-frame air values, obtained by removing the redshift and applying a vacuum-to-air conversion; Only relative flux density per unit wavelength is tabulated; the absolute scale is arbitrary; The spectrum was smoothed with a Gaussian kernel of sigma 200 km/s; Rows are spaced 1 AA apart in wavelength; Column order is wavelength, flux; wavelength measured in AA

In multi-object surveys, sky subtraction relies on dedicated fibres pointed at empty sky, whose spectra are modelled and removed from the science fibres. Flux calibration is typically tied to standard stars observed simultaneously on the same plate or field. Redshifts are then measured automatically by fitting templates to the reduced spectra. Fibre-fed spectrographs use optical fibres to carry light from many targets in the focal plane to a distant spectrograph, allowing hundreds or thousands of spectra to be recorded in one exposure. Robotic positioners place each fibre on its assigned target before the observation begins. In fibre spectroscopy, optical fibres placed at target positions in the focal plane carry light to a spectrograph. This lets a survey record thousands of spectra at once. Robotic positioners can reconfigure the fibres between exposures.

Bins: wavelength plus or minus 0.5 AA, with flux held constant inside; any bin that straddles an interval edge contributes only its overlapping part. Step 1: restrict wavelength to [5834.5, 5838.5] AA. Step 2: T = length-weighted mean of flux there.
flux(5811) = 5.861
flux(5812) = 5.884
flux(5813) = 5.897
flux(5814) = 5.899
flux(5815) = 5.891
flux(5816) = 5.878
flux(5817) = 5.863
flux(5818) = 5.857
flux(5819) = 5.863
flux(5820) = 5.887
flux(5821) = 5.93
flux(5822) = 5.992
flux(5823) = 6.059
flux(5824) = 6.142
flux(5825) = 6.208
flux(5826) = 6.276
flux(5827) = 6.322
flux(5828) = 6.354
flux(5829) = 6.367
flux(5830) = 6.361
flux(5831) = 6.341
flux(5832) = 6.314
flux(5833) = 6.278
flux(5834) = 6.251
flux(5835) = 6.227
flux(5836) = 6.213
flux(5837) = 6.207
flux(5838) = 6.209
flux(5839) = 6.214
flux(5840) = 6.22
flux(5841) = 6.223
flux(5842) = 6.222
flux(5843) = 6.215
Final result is 6.21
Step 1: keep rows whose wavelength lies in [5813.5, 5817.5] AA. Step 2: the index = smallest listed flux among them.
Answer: 5.863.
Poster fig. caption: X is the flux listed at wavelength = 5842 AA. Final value 6.222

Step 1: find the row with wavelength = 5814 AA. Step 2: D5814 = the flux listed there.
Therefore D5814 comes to 5.899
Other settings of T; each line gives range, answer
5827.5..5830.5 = 6.36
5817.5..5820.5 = 5.87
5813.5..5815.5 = 5.89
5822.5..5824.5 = 6.1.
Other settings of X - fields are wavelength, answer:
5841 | 6.223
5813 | 5.897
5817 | 5.863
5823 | 6.059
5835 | 6.227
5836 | 6.213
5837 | 6.207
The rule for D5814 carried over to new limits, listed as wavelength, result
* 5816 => 5.878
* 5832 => 6.314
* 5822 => 5.992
